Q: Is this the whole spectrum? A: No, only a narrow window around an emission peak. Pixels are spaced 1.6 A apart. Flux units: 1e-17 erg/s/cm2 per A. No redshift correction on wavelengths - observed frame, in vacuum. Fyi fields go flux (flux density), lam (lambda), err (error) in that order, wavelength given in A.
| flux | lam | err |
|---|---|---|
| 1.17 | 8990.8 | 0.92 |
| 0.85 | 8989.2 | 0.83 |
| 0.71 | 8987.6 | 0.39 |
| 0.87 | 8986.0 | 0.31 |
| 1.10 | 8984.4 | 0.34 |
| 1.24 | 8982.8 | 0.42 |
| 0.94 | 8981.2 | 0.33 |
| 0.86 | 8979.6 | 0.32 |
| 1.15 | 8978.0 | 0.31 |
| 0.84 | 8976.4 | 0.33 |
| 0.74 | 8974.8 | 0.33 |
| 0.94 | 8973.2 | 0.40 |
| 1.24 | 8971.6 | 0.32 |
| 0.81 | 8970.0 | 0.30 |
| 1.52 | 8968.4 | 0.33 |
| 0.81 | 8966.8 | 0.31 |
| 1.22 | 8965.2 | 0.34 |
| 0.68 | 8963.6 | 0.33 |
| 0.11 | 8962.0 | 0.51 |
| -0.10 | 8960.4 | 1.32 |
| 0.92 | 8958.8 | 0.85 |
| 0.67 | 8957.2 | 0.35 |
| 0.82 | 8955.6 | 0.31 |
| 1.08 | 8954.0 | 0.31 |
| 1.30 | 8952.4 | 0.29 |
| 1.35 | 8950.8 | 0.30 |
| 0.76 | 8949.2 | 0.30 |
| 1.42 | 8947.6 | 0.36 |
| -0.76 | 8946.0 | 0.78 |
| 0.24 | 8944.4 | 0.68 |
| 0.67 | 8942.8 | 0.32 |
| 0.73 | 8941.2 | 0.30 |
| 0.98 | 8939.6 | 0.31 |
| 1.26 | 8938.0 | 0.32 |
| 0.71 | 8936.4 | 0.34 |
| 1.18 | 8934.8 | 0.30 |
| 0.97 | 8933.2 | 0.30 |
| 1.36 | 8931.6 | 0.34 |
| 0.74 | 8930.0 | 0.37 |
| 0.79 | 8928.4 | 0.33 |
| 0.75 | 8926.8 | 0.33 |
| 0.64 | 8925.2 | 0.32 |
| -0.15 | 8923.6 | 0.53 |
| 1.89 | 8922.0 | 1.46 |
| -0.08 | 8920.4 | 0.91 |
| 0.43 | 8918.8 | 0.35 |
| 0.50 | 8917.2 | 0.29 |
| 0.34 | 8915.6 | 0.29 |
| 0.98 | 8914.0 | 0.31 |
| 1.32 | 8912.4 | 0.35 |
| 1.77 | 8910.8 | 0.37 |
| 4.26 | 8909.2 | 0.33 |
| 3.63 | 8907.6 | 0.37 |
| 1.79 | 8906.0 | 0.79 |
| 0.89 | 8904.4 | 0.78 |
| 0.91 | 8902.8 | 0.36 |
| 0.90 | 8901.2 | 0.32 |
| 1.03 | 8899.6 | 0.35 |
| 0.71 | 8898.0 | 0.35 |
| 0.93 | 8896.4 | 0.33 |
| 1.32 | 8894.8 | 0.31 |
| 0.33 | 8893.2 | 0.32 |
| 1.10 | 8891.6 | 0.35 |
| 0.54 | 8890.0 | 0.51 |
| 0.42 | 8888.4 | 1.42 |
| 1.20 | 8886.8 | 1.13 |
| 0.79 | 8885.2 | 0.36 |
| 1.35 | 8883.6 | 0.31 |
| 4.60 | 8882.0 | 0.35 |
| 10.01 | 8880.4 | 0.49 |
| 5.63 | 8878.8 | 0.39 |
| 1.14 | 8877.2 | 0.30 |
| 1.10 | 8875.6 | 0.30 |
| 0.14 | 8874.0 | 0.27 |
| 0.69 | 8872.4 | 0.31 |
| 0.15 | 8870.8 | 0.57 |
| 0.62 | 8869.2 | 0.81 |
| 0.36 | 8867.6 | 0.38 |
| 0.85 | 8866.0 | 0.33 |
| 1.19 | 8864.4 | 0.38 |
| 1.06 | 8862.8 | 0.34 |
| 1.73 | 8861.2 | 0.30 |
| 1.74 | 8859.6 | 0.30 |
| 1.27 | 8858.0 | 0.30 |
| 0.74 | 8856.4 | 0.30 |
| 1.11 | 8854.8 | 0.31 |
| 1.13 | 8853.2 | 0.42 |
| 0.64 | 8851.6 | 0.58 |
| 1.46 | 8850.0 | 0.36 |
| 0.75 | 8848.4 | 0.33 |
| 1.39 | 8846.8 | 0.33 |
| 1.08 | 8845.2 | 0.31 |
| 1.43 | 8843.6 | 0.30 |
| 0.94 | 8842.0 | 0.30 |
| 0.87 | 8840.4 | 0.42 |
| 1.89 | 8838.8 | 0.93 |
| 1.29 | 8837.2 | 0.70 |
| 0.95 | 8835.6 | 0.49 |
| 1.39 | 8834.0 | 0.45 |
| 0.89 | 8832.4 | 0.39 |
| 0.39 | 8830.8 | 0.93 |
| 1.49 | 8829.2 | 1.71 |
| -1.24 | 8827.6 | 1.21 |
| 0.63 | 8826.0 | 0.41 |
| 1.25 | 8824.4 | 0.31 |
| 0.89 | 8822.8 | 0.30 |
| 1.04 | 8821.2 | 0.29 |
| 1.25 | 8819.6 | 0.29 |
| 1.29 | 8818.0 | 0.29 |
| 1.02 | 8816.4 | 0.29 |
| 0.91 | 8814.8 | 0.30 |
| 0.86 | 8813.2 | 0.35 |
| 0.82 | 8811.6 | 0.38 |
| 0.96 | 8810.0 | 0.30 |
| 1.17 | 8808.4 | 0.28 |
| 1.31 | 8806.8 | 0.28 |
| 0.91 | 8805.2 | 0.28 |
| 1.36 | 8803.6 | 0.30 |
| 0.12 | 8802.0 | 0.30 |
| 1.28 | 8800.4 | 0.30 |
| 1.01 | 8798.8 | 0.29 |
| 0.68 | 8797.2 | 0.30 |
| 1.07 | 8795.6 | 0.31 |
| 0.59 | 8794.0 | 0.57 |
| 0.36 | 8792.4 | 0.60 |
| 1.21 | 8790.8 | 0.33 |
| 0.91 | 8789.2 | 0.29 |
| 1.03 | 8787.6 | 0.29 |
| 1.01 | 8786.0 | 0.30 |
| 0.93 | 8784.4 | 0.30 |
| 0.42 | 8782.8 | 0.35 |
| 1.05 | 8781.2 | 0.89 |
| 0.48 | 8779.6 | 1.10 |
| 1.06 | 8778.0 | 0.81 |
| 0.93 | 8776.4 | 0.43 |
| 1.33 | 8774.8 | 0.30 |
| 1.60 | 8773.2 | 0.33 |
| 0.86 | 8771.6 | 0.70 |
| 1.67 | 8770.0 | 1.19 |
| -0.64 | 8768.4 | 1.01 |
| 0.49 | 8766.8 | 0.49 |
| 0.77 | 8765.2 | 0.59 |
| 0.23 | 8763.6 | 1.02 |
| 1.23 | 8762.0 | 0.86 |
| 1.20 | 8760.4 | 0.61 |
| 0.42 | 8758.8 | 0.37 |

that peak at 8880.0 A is Halpha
